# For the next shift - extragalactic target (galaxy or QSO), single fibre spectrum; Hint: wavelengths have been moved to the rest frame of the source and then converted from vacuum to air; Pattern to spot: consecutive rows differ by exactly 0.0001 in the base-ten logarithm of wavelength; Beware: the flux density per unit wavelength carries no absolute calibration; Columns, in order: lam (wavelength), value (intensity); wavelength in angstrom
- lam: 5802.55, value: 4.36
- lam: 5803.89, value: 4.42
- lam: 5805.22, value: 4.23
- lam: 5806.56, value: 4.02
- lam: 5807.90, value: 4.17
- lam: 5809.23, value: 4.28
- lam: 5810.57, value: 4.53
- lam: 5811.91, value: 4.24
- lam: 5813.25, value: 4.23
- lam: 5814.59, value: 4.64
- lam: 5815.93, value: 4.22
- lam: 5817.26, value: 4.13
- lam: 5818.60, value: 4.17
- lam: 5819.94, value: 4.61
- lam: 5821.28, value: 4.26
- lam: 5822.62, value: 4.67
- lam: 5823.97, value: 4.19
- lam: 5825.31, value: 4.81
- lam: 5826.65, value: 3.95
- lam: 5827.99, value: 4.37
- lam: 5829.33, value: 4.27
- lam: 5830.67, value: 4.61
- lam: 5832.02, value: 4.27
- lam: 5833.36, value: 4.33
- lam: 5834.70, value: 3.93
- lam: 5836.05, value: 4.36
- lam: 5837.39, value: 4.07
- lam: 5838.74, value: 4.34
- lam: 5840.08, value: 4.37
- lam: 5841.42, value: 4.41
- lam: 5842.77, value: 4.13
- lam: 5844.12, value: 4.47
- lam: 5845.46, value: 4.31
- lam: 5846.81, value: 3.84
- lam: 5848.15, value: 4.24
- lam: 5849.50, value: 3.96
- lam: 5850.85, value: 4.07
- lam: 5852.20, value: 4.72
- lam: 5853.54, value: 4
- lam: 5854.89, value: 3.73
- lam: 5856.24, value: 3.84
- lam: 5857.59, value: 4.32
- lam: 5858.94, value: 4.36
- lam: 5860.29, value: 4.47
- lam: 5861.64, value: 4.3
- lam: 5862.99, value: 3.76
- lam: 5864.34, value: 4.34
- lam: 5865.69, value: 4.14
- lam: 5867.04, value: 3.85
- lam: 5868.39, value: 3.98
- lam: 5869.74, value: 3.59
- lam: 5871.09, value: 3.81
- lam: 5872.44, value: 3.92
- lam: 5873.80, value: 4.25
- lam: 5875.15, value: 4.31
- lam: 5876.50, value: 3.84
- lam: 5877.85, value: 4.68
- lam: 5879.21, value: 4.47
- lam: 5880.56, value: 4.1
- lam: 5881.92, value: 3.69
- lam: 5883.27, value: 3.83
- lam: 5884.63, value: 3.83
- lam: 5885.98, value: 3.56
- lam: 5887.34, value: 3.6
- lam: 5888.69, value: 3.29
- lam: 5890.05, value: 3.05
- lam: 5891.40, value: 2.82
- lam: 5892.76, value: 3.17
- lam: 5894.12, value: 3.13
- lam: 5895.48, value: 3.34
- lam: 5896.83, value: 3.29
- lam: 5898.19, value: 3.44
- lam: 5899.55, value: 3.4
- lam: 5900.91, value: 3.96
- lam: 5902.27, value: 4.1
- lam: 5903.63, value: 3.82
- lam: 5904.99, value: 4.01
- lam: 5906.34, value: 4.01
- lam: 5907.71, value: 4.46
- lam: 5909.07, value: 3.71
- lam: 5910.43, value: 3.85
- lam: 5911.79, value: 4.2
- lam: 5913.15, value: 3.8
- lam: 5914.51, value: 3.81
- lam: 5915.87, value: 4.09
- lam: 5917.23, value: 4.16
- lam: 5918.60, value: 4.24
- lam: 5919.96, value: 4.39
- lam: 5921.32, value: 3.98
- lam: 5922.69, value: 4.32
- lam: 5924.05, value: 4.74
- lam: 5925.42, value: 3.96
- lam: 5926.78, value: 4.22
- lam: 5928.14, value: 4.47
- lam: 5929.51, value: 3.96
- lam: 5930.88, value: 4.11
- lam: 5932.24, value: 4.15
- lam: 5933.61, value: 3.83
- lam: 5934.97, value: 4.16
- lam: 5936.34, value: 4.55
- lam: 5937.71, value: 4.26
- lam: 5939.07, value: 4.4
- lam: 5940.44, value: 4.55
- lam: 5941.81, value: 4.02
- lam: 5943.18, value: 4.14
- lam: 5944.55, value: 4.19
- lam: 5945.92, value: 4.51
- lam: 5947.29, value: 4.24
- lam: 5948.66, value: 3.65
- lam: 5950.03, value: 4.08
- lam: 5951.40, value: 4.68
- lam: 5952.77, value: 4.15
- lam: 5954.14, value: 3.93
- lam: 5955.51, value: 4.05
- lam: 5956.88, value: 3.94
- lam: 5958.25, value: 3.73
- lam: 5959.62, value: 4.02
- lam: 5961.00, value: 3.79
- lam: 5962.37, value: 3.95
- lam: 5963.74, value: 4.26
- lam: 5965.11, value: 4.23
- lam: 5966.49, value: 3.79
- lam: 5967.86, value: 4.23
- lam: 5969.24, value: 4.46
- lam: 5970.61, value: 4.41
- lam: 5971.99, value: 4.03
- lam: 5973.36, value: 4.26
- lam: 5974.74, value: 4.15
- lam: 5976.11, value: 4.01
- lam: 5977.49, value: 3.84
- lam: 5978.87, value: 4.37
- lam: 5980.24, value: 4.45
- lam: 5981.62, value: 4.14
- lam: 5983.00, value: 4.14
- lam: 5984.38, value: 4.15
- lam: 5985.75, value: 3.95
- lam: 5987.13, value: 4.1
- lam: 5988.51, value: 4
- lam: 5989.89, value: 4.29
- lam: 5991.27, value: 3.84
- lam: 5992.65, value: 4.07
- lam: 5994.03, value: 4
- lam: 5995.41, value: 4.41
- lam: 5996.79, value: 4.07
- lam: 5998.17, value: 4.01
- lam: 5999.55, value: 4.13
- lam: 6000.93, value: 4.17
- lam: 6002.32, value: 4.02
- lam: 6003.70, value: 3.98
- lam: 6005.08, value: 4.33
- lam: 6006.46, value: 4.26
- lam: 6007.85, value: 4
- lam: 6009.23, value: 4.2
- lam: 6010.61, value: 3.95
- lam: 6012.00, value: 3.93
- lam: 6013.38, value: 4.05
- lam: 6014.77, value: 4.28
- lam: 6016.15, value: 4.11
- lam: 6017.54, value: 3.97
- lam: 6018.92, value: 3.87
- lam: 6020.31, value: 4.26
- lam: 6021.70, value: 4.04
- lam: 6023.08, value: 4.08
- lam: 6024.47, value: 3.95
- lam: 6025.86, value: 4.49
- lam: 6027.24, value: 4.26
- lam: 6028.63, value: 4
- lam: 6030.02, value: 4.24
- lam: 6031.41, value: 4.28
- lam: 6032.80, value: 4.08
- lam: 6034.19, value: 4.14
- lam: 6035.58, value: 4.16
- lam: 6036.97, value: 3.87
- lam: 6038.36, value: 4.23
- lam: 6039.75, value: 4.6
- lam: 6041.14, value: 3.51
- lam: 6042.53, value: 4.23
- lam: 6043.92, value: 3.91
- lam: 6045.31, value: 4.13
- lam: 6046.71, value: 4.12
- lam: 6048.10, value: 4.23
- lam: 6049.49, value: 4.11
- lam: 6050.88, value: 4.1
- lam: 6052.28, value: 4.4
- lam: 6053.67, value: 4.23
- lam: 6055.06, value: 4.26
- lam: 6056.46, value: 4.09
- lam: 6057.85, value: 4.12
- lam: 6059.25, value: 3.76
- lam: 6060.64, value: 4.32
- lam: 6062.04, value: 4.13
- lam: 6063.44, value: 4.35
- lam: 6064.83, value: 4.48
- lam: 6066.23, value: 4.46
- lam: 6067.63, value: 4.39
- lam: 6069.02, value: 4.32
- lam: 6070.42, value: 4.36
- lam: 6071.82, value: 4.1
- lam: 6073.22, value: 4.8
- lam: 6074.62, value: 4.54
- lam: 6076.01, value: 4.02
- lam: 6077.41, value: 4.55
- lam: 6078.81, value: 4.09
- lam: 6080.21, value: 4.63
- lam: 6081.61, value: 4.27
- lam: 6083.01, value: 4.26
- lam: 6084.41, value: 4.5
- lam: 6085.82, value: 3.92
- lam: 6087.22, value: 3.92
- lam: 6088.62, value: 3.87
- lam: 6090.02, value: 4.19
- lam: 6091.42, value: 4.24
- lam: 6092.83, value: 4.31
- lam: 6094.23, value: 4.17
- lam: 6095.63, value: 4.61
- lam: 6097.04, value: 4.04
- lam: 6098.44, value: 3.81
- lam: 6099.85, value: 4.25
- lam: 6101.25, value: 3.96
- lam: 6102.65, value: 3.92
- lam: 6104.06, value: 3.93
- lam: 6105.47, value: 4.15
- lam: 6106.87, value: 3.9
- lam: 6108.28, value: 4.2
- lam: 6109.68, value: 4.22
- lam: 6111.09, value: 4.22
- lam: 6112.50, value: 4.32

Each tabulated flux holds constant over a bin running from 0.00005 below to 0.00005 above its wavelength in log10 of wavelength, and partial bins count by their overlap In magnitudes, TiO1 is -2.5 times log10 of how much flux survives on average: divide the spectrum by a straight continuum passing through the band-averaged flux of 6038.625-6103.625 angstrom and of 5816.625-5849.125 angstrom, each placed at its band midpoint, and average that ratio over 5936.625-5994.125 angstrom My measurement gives 0.029 mag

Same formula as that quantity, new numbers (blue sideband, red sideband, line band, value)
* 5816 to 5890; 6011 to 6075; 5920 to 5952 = -0.019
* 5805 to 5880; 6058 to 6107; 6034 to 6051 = 0.030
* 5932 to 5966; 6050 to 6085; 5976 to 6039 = 0.027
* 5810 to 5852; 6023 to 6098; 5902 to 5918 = 0.070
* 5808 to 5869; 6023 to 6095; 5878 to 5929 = 0.102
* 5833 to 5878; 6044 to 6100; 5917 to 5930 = -0.021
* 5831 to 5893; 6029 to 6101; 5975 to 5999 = 0.007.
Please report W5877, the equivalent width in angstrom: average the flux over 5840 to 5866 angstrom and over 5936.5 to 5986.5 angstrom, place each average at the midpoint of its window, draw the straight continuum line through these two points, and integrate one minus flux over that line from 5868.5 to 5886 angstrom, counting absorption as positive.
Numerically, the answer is 0.7 angstrom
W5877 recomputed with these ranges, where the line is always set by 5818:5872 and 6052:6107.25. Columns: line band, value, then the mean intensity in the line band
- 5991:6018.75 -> 0.81 angstrom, 4.09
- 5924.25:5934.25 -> 0.18 angstrom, 4.13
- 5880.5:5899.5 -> 3.57 angstrom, 3.42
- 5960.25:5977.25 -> 0.35 angstrom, 4.12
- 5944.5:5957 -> 0.18 angstrom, 4.15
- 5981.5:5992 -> 0.35 angstrom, 4.07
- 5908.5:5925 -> 0.39 angstrom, 4.11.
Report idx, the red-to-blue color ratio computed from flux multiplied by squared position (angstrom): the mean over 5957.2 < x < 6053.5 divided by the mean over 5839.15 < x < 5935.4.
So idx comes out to 1.1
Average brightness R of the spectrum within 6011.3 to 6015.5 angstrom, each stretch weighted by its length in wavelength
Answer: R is 4.09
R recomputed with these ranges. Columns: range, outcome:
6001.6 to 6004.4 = 4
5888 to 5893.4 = 3.09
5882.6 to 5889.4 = 3.62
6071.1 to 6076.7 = 4.37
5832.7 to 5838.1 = 4.17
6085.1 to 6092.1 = 4.03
